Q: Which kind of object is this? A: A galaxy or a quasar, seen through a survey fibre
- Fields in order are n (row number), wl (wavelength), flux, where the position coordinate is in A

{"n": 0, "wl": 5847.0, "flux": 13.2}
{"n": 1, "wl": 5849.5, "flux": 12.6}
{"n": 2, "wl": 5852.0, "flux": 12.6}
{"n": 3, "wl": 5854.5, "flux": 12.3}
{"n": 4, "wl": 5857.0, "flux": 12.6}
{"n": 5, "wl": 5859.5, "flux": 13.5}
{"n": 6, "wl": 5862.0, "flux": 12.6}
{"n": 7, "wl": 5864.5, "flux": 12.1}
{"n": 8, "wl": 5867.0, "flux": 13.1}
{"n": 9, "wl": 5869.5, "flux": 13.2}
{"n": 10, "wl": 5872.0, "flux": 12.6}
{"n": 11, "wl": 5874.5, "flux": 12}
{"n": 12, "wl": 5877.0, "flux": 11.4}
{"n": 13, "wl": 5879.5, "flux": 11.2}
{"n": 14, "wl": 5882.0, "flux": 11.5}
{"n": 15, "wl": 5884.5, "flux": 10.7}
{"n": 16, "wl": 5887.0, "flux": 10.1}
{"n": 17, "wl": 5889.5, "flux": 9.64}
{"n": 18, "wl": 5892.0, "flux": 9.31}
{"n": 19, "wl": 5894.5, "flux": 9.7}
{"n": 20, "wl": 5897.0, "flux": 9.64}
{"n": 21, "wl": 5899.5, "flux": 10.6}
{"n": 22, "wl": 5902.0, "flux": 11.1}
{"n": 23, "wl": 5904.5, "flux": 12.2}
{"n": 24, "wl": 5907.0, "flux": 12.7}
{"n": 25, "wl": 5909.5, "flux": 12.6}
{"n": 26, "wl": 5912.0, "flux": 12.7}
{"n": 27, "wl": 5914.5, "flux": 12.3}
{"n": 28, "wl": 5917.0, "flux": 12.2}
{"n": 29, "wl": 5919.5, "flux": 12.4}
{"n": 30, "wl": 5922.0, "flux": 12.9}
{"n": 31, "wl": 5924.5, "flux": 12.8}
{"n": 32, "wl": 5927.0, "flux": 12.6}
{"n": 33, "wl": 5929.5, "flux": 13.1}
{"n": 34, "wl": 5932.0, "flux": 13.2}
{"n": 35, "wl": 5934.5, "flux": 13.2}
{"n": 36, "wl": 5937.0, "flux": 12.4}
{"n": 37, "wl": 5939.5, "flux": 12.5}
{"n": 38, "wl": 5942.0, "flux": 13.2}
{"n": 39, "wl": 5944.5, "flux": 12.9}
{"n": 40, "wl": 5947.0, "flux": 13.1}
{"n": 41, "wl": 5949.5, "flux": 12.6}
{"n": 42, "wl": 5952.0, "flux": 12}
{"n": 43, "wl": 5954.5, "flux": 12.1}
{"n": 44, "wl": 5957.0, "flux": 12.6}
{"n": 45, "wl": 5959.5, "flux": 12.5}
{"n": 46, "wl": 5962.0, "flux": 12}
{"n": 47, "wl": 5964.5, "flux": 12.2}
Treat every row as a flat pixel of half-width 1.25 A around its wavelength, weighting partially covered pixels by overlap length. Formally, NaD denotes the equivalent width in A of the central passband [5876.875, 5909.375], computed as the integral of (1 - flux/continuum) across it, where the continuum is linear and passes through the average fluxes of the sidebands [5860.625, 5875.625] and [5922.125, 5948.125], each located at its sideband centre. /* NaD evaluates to 4.9 A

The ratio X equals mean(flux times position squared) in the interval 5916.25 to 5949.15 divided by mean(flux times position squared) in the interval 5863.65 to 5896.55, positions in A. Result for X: 1.16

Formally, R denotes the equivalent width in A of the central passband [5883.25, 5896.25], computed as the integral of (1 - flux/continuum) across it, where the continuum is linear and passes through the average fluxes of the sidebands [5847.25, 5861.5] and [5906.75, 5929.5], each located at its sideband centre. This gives 2.9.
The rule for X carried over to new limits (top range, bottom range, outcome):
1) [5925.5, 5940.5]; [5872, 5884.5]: 1.13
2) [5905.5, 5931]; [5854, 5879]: 1.03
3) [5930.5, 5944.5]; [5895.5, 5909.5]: 1.15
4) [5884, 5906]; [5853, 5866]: 0.83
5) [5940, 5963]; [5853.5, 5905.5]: 1.12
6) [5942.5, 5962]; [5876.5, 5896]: 1.23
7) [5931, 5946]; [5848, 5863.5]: 1.04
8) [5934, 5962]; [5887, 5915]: 1.16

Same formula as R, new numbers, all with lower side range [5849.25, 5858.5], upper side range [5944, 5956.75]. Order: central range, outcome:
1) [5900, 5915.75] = 0.4 A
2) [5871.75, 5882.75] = 0.8 A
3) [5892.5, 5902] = 1.9 A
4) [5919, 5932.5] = -0.3 A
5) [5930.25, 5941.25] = -0.3 A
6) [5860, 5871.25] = -0.2 A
